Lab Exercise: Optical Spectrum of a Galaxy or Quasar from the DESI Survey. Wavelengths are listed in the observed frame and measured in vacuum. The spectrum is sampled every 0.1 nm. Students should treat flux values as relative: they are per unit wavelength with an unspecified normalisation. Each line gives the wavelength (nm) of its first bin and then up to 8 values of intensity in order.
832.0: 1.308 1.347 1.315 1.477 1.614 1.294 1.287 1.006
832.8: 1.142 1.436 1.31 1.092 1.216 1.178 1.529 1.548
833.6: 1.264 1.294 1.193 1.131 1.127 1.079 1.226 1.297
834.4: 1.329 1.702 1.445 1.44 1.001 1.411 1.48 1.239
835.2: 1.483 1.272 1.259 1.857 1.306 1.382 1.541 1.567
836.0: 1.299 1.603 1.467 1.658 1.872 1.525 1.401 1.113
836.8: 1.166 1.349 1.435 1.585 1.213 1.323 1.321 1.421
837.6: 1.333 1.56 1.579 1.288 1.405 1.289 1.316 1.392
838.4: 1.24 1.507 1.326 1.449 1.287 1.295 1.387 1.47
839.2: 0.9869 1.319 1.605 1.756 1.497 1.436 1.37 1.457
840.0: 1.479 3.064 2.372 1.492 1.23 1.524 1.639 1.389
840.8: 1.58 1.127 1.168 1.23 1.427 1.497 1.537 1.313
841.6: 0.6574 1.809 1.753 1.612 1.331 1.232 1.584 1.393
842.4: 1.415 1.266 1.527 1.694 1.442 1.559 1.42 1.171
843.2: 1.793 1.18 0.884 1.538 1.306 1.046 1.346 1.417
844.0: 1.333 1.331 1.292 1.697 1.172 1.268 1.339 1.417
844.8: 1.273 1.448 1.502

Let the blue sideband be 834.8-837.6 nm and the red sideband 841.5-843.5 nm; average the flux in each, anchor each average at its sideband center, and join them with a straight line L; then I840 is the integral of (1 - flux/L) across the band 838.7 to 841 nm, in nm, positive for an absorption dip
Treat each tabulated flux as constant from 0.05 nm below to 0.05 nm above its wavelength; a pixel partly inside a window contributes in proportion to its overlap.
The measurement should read -0.184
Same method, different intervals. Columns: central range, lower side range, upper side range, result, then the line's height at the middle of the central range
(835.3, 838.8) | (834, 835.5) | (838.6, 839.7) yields -0.11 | 1.37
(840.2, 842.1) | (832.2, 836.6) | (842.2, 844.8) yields -0.08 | 1.37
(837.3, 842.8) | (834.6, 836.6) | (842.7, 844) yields -0.23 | 1.4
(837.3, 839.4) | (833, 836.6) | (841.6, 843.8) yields 0.04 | 1.39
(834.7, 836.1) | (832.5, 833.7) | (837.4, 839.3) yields -0.09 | 1.31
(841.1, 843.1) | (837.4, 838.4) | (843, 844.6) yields -0.14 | 1.34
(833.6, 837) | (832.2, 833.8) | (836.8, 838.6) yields -0.09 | 1.34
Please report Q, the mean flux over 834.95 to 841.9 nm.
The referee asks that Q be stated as 1.45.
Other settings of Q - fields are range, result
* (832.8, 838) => 1.37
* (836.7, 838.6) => 1.37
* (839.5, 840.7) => 1.68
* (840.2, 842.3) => 1.43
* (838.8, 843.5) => 1.46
